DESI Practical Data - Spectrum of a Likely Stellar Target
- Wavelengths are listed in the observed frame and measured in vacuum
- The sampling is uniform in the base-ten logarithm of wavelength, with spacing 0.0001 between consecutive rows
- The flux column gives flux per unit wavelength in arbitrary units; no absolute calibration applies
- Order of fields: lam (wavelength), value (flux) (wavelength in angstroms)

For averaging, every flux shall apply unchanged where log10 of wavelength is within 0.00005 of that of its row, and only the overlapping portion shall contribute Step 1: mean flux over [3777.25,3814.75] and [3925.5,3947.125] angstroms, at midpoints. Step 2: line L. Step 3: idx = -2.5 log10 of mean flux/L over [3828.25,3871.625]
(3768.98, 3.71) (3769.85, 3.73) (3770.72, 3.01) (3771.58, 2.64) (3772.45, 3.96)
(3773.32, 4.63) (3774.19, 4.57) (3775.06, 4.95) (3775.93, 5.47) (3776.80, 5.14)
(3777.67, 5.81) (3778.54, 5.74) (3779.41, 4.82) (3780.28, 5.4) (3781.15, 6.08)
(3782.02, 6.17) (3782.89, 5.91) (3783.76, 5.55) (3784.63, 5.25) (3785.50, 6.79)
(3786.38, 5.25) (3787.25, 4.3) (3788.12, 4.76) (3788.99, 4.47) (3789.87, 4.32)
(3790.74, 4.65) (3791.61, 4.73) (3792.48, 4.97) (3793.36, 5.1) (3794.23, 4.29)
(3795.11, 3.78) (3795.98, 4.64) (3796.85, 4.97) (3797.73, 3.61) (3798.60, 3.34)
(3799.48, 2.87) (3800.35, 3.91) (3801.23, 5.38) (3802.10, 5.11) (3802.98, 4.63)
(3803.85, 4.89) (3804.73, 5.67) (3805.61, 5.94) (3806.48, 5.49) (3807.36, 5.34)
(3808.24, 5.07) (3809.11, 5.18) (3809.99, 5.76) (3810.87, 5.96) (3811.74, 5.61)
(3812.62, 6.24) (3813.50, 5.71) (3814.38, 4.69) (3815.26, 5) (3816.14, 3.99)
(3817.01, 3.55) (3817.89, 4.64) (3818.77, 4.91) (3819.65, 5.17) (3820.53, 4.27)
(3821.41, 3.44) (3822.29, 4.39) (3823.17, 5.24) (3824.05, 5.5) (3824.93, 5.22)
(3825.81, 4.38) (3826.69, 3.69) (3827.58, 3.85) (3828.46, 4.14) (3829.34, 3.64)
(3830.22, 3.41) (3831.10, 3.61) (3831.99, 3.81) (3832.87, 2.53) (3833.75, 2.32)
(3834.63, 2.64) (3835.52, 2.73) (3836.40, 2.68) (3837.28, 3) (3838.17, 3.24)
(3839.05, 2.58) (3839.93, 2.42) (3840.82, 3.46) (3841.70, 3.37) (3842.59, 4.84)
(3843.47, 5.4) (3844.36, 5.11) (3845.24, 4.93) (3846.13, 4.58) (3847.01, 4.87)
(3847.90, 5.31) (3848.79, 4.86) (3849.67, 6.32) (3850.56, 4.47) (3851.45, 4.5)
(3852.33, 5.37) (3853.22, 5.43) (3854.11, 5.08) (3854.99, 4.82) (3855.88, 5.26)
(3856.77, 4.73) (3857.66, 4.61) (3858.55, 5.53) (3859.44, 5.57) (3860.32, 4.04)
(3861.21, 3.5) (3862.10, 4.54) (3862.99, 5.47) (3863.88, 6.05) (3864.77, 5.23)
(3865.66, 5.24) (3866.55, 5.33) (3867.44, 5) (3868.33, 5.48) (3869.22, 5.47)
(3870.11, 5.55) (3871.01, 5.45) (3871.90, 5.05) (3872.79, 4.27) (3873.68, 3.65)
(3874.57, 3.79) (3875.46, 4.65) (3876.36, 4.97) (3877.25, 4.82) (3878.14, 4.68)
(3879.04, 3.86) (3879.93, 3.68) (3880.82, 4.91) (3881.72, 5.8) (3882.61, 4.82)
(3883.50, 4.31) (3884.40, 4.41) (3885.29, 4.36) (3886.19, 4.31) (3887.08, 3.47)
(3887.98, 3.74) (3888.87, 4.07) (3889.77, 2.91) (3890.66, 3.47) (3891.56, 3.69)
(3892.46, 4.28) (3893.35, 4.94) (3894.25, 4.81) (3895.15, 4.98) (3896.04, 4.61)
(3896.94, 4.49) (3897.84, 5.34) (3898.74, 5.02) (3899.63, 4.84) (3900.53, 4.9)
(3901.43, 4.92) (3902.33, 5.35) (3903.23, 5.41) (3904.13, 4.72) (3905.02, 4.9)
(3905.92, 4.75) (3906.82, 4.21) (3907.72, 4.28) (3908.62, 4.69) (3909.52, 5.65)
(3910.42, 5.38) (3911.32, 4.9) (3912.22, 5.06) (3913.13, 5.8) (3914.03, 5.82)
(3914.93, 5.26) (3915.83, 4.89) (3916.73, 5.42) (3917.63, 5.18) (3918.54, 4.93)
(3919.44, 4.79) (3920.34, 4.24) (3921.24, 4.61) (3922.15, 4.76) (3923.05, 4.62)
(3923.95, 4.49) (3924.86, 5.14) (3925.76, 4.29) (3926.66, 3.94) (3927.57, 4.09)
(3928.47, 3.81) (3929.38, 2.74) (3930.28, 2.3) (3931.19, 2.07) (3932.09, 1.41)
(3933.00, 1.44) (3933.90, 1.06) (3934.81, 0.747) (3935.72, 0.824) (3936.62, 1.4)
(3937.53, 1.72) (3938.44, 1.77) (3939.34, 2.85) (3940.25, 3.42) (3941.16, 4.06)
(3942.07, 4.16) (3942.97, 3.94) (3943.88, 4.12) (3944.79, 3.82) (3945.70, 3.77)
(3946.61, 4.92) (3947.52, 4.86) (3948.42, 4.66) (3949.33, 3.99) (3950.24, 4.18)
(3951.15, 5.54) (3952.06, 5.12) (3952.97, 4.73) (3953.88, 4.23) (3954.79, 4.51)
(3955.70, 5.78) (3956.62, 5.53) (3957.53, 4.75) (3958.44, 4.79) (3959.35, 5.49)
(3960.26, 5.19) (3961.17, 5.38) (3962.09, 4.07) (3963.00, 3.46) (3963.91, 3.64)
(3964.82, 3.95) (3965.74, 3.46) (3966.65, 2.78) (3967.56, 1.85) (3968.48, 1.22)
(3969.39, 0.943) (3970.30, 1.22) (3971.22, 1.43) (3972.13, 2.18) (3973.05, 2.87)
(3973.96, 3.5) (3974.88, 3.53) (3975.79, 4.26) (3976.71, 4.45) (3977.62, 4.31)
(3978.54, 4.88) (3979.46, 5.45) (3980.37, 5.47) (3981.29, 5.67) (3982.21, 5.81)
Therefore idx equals -0.068 mag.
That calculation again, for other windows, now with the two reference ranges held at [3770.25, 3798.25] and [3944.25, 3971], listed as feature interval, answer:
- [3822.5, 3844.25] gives 0.249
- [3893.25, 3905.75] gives -0.147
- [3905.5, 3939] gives 0.102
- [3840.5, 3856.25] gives -0.079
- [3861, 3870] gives -0.161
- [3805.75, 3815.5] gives -0.159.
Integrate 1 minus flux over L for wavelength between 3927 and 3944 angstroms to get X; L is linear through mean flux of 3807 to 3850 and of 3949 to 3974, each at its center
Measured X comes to 6.1 angstroms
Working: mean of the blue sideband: 4.33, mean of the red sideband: 3.78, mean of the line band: 2.5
